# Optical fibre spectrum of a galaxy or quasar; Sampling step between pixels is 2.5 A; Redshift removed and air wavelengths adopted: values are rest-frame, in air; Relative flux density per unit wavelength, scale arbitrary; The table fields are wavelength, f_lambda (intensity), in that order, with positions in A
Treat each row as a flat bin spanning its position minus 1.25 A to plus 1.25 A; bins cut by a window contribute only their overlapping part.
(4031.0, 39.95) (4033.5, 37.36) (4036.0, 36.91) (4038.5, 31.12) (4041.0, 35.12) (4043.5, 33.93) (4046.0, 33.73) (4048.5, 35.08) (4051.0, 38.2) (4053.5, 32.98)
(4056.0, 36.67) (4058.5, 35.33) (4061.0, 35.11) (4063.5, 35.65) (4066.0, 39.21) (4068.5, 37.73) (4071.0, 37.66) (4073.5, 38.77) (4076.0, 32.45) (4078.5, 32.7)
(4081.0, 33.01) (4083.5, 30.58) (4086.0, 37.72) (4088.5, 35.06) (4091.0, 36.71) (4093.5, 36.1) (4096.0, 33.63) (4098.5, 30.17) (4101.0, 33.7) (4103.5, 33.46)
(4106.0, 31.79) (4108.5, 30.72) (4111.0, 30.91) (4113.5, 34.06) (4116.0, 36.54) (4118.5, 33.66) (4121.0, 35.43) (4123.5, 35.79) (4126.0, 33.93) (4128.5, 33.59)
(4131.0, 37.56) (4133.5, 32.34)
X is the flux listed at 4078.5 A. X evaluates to 32.7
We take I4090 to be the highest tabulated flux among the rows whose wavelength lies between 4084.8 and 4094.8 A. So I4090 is 37.72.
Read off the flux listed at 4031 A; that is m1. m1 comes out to 39.95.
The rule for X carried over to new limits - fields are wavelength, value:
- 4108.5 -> 30.72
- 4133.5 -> 32.34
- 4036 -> 36.91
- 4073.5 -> 38.77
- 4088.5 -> 35.06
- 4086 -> 37.72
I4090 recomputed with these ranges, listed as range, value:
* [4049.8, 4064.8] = 38.2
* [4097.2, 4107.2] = 33.7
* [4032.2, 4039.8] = 37.36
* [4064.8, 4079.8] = 39.21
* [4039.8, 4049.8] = 35.12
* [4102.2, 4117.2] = 36.54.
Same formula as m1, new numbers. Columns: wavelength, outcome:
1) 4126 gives 33.93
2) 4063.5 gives 35.65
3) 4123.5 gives 35.79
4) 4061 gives 35.11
